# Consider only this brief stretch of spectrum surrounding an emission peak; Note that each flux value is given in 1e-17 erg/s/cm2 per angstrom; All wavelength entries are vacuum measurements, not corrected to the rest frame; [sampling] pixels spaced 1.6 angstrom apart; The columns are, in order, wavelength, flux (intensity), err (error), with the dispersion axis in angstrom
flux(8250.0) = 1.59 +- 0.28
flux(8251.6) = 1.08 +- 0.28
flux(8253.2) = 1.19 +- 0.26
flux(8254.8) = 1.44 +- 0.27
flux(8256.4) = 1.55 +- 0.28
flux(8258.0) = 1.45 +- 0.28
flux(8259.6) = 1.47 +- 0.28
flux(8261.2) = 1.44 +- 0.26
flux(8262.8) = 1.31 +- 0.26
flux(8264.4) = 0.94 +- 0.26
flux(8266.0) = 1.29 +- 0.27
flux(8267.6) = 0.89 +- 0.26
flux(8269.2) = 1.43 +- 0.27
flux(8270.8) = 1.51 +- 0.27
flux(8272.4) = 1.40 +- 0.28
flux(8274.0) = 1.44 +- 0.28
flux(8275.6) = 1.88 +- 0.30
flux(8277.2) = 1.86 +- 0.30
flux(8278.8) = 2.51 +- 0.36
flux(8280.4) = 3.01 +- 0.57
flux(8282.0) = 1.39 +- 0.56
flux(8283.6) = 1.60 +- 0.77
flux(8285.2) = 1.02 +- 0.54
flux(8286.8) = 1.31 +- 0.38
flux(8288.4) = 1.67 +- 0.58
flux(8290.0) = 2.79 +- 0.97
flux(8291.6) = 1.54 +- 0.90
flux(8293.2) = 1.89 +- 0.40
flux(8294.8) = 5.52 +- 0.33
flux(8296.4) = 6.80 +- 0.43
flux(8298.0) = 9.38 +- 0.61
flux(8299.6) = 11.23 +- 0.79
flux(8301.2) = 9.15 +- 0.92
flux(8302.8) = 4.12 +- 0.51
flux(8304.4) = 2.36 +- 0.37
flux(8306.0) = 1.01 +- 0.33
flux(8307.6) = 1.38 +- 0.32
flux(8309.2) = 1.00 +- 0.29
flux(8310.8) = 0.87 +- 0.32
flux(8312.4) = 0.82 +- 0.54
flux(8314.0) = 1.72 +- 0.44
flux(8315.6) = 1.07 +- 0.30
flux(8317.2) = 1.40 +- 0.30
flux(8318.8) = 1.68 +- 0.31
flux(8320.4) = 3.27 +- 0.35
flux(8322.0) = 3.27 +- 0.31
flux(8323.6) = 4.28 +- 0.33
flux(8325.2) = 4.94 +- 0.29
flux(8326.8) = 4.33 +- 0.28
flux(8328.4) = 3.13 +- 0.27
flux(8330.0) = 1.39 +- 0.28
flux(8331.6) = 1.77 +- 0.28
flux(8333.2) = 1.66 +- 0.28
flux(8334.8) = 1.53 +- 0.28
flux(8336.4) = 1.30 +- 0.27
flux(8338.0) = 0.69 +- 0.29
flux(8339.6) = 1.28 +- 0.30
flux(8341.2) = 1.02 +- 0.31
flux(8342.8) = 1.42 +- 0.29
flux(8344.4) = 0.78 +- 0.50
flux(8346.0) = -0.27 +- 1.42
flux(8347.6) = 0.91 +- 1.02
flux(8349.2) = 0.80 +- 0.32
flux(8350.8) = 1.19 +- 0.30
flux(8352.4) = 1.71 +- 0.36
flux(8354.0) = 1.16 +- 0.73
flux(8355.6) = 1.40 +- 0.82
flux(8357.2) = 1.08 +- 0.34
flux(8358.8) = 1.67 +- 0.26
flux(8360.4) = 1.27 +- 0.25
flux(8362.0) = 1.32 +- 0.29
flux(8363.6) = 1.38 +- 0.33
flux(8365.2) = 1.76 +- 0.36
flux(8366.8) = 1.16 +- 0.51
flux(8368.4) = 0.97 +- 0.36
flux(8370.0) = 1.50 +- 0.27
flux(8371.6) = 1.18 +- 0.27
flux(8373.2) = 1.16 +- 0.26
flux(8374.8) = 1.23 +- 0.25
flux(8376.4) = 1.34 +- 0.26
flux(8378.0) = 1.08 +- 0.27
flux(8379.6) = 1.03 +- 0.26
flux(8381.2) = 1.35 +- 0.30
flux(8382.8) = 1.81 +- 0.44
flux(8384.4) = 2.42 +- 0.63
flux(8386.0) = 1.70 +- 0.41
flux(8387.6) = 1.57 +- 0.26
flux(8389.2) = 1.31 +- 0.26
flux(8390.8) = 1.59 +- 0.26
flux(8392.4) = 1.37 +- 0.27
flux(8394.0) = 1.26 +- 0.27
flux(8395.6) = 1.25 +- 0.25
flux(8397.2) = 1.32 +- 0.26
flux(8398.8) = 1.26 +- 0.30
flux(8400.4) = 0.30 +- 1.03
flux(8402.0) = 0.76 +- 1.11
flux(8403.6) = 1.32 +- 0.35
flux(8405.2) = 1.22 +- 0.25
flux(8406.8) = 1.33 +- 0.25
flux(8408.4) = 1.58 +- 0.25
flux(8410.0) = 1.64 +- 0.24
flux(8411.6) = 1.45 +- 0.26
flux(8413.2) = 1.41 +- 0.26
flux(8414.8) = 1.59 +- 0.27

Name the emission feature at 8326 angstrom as [N II]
